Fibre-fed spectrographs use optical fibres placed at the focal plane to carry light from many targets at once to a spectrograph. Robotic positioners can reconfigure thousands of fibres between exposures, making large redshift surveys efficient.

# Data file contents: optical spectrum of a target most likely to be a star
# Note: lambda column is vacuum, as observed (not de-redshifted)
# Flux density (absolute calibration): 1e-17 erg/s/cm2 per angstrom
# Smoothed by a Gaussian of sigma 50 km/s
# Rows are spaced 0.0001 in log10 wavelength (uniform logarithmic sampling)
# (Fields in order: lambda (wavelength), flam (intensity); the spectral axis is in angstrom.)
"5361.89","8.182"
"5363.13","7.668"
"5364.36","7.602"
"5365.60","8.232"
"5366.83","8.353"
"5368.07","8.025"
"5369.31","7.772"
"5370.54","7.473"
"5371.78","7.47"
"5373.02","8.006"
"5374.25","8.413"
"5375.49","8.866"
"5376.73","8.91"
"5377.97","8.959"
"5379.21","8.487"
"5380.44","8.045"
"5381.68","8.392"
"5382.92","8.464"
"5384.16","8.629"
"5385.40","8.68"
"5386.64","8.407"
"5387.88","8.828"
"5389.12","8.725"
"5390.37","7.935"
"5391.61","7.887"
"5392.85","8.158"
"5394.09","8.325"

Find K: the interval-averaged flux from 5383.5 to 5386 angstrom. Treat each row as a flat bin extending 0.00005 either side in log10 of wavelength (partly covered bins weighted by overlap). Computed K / 8.65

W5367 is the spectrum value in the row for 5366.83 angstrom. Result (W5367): 8.353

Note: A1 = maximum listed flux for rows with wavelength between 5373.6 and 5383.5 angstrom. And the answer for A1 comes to 8.959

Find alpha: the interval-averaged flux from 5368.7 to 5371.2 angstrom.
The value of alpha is 7.63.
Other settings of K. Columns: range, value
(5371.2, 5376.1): 8.2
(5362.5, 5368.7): 7.97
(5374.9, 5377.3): 8.88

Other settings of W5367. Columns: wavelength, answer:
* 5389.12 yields 8.725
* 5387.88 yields 8.828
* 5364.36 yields 7.602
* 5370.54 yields 7.473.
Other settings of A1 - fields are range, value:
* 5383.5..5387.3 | 8.68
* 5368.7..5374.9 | 8.413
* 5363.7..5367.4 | 8.353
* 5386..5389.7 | 8.828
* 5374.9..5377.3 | 8.91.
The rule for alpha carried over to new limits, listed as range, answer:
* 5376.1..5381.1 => 8.6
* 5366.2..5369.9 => 8.05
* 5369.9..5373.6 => 7.65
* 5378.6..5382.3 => 8.32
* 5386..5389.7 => 8.66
